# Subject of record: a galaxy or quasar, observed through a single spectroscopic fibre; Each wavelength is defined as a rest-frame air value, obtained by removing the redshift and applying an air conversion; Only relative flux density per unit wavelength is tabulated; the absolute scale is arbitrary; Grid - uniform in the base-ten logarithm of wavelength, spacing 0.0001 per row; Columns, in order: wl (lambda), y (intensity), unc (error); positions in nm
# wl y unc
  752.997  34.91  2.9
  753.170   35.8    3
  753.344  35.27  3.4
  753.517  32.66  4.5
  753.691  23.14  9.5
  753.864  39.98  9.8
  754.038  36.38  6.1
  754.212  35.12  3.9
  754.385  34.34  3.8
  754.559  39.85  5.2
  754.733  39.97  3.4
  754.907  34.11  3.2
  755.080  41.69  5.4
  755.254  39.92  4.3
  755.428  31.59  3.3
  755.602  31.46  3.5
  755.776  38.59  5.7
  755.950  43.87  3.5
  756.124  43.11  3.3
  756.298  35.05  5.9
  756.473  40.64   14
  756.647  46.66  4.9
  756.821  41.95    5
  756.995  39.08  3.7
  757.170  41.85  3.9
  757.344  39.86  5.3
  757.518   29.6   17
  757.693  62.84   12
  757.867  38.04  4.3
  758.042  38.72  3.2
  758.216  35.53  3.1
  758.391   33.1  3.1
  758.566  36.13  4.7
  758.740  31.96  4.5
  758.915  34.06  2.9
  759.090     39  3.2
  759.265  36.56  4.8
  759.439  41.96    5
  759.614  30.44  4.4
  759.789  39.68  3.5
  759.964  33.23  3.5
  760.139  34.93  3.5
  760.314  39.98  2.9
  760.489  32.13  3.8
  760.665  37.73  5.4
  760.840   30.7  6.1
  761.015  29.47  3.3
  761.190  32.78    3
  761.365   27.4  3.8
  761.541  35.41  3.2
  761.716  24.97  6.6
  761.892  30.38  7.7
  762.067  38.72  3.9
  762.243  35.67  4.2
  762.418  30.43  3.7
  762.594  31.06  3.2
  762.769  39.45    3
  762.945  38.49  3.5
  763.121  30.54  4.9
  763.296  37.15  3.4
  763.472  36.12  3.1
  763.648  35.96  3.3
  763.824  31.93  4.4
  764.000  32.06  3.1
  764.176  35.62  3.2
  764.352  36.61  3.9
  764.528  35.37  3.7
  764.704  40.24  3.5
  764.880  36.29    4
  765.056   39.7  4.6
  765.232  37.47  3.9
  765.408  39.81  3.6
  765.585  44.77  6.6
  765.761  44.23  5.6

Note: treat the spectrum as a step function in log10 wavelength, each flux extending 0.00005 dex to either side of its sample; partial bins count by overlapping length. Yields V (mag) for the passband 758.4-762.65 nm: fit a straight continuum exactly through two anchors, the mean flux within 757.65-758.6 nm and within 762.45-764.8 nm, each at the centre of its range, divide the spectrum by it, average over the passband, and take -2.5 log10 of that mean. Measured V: 0.12 mag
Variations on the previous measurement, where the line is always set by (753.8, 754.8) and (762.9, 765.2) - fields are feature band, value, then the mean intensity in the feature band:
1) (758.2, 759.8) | 0.031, 35.7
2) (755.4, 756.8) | -0.061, 39.3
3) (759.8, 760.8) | 0.025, 35.7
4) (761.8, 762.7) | 0.088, 33.4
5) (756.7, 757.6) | -0.053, 38.9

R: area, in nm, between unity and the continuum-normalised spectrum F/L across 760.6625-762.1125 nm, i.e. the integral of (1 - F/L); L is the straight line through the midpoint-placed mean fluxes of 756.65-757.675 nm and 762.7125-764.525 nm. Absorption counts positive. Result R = 0.23 nm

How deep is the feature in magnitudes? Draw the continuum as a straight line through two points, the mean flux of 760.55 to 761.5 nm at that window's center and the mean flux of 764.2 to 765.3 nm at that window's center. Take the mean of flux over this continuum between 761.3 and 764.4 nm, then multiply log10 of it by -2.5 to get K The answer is 0.03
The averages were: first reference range 31.8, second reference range 37.5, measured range 33.8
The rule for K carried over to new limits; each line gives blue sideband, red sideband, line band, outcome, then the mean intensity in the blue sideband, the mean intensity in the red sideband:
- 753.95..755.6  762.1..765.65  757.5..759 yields -0.05 mag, 36.7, 36.2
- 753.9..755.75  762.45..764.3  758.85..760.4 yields -0.03 mag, 36.6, 34.7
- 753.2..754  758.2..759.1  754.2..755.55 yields -0.11 mag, 33.2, 34.5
